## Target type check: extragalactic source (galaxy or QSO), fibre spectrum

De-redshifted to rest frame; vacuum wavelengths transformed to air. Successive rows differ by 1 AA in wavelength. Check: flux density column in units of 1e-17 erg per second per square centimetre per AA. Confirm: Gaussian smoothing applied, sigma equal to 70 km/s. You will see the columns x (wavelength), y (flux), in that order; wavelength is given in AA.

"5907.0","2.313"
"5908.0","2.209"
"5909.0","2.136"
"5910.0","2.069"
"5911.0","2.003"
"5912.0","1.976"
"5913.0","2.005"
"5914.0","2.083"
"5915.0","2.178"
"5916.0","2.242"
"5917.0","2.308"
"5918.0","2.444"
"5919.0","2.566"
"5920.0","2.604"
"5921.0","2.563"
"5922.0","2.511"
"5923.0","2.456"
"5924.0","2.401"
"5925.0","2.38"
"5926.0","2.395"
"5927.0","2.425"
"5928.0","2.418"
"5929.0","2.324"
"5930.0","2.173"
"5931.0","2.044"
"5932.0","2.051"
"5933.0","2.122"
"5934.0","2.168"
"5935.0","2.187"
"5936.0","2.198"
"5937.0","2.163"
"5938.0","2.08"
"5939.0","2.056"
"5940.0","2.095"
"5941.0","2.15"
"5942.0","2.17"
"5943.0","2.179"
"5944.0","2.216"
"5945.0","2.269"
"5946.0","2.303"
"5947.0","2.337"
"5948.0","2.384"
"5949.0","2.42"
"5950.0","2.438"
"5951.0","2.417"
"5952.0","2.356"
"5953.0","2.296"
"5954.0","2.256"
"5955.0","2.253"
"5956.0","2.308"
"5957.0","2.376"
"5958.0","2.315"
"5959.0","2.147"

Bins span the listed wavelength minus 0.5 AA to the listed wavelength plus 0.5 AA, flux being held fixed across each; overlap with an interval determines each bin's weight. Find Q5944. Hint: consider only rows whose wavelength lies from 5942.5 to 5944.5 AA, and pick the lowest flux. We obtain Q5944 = 2.179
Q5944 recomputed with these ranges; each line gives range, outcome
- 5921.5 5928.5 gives 2.38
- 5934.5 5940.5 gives 2.056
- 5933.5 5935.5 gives 2.168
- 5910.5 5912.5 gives 1.976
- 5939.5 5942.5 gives 2.095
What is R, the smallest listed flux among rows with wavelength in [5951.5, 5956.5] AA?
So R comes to 2.253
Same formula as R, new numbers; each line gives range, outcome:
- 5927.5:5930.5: 2.173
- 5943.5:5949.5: 2.216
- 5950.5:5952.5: 2.356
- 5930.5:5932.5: 2.044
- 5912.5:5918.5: 2.005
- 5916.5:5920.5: 2.308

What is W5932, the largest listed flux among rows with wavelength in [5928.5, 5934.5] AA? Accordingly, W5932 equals 2.324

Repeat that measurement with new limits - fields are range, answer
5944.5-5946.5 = 2.303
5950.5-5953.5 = 2.417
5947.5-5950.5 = 2.438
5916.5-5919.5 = 2.566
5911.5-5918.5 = 2.444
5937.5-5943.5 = 2.179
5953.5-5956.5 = 2.308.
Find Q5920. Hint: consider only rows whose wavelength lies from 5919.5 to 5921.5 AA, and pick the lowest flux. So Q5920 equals 2.563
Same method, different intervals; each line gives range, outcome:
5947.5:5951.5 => 2.384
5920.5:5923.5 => 2.456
